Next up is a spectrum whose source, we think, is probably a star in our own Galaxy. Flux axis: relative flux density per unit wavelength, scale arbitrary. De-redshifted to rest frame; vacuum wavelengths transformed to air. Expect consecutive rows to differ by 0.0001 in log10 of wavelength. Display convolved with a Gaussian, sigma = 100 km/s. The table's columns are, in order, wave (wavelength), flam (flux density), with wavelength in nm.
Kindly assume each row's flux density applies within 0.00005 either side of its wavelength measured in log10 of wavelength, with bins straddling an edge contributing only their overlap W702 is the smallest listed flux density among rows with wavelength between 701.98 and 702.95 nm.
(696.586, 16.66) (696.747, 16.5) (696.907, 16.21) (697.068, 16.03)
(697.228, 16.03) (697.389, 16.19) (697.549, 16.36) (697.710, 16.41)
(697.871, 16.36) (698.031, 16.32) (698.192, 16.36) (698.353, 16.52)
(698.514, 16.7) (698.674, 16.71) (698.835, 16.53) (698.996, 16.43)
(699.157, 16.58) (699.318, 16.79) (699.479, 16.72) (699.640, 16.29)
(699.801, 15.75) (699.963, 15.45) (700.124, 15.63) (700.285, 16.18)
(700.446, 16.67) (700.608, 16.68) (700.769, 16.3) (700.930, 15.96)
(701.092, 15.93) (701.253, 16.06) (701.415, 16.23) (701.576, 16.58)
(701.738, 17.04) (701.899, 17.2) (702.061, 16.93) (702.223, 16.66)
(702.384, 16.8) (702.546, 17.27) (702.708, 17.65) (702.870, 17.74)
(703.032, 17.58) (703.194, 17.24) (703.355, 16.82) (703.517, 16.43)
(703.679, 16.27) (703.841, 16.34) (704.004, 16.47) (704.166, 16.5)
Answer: 16.66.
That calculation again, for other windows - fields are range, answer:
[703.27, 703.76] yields 16.27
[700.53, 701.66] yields 15.93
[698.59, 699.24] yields 16.43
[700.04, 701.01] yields 15.63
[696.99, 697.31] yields 16.03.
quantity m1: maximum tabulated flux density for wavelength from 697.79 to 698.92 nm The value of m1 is 16.71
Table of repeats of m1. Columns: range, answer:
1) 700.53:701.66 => 16.68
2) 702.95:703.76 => 17.58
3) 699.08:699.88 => 16.79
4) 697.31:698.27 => 16.41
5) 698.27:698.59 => 16.7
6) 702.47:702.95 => 17.74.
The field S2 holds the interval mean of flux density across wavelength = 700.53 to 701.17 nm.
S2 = 16.2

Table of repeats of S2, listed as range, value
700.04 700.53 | 16.2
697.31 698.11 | 16.3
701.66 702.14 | 17.1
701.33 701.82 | 16.6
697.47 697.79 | 16.4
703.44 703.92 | 16.3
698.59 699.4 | 16.6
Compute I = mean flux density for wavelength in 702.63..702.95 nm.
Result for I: 17.7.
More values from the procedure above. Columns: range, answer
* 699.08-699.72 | 16.6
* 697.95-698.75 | 16.5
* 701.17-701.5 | 16.2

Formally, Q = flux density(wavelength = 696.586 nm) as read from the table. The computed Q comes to 16.66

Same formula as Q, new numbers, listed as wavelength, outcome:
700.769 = 16.3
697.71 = 16.41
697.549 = 16.36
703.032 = 17.58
